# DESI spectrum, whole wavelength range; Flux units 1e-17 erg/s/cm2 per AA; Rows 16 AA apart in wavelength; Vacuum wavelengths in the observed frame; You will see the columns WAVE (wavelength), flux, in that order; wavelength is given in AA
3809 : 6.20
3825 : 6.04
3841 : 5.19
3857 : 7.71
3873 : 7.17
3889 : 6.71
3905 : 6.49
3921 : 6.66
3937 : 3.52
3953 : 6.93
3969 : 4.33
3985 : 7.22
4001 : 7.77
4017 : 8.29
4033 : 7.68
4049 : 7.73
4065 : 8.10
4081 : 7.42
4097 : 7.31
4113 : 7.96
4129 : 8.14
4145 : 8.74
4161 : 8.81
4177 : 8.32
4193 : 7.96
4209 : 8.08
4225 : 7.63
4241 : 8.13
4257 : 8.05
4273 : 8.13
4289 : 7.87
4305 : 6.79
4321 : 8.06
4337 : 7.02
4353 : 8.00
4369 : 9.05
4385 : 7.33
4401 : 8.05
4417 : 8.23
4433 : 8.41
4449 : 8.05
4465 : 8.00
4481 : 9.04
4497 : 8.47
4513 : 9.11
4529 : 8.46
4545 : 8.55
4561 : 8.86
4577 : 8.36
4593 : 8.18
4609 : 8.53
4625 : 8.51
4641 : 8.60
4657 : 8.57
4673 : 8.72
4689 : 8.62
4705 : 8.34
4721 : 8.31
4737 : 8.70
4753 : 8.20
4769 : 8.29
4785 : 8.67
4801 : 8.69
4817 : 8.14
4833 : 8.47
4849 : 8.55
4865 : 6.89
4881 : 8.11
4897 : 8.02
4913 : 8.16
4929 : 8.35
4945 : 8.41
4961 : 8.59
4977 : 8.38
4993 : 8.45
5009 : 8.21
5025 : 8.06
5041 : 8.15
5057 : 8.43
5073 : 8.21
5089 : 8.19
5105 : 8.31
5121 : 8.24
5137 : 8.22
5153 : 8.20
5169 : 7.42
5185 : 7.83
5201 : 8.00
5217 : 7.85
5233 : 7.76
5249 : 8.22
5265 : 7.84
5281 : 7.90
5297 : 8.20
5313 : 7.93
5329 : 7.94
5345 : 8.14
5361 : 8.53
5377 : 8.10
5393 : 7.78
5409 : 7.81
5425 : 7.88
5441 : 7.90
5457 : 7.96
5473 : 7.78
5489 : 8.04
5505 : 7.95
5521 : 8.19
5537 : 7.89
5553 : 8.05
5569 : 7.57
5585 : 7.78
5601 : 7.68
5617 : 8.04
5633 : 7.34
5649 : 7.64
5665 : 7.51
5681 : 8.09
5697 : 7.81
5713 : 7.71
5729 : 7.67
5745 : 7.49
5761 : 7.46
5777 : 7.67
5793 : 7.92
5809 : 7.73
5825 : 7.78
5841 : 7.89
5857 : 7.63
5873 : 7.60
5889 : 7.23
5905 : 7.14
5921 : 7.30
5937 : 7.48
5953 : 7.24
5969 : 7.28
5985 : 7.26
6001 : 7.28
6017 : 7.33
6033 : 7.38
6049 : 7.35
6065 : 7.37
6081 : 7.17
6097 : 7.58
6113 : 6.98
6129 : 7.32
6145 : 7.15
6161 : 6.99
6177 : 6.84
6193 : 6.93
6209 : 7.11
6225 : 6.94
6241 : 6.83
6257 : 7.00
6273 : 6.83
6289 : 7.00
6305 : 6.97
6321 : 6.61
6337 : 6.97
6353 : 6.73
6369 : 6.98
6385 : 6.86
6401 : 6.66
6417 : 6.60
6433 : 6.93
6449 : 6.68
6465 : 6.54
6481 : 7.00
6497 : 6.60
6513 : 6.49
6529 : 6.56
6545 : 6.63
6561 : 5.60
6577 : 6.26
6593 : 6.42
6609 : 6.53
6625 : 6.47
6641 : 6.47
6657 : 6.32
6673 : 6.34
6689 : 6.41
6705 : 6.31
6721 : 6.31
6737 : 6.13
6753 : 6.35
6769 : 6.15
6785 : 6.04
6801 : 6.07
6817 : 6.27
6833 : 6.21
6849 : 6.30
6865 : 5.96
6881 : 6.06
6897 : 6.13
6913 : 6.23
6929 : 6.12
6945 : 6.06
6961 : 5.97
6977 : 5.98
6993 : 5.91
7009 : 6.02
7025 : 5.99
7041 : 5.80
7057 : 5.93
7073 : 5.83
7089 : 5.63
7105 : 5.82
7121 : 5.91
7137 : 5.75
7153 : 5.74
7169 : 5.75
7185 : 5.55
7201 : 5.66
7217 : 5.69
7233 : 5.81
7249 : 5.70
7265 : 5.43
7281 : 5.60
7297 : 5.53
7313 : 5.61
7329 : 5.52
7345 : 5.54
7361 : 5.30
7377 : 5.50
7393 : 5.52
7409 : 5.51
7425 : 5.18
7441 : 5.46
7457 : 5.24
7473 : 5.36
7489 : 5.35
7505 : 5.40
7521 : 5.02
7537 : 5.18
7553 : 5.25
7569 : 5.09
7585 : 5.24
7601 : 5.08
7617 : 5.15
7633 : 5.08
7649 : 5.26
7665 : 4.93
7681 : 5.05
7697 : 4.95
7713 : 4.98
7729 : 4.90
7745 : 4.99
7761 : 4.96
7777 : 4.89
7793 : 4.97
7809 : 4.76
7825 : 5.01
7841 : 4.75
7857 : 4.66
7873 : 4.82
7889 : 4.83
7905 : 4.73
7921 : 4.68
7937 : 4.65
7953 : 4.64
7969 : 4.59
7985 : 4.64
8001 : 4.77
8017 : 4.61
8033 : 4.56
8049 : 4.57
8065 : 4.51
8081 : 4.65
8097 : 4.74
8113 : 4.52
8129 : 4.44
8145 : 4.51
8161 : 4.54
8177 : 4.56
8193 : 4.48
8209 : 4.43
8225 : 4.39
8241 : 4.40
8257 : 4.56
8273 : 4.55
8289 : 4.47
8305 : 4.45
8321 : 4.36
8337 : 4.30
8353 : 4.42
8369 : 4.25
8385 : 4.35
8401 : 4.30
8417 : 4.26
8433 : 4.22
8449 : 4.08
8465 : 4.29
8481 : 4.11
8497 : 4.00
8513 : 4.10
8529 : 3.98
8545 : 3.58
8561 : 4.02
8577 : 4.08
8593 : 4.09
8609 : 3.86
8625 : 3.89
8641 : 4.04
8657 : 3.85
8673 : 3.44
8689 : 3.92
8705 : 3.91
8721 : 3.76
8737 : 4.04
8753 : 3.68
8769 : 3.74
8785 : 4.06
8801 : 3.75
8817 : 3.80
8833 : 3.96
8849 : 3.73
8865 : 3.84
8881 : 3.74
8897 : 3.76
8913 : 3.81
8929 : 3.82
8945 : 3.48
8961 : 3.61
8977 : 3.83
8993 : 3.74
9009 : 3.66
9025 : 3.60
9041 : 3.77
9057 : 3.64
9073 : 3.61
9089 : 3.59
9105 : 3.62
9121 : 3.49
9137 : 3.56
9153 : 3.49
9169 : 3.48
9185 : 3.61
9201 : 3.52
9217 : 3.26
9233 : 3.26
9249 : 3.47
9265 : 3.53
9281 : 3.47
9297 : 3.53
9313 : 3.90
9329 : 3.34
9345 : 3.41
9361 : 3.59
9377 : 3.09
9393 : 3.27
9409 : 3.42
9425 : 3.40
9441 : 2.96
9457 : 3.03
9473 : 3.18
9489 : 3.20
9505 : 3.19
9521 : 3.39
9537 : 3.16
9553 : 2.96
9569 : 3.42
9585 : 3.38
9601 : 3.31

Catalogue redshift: 0.00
